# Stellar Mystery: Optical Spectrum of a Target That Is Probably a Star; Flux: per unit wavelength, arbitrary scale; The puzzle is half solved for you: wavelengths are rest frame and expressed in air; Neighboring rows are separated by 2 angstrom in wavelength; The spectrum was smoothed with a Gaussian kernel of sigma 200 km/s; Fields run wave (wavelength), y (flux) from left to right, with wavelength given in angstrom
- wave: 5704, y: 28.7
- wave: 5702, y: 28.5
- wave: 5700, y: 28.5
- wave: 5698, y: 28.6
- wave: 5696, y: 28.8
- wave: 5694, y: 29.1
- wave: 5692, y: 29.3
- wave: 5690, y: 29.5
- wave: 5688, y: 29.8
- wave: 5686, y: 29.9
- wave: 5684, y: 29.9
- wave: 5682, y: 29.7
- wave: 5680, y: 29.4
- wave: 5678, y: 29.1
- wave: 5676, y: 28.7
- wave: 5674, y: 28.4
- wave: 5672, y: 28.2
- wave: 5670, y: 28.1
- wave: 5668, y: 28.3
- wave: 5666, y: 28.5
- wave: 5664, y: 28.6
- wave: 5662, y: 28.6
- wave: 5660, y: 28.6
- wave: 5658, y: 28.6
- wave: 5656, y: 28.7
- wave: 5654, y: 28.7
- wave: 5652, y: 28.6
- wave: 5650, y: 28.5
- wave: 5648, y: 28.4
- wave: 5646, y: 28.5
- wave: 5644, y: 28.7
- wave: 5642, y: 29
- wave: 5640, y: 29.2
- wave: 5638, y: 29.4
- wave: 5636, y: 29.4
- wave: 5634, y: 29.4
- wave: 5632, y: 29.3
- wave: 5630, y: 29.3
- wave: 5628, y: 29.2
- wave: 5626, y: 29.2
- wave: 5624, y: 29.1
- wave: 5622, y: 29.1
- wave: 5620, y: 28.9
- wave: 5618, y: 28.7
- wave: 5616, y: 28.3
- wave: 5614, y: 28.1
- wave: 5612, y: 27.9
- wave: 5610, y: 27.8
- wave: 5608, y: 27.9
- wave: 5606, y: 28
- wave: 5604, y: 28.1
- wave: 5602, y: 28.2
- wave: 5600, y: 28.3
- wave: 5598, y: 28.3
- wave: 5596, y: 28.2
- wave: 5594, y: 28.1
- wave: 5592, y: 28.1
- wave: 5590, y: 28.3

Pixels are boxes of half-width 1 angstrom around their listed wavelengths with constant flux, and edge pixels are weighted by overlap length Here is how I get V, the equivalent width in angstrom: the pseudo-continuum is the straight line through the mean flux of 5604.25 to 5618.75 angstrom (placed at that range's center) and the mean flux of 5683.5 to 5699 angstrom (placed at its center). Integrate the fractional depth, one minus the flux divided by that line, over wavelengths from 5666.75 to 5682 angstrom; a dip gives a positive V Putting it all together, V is 0.2 angstrom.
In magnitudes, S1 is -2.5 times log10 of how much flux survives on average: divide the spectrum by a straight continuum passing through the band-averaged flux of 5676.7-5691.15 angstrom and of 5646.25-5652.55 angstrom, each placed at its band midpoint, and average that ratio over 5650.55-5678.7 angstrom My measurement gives 0.02 mag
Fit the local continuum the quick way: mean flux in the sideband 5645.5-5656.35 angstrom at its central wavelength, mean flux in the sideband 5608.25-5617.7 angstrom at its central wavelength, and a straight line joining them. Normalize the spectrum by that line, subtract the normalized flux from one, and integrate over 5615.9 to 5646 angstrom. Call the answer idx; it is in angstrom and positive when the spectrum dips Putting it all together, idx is -0.8 angstrom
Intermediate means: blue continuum 28.1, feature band 29.1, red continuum 28.6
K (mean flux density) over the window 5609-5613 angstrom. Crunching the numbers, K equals 27.9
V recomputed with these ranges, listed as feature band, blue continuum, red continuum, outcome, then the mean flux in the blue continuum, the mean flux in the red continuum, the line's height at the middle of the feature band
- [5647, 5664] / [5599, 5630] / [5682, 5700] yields 0.2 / 28.5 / 29.3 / 28.9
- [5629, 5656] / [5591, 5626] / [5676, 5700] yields -0.2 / 28.3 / 29.3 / 28.7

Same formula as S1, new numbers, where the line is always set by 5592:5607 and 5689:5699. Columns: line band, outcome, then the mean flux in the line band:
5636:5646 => -0.019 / 29.1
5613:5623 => -0.011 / 28.6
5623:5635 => -0.030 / 29.2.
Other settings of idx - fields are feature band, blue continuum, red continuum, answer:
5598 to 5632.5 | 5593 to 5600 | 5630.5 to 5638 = 0.3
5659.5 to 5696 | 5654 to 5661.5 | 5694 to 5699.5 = -0.4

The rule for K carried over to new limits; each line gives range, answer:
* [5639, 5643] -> 29.1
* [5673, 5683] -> 29.1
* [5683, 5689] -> 29.9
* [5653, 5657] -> 28.7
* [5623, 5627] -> 29.1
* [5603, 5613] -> 27.9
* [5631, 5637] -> 29.4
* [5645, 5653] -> 28.5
